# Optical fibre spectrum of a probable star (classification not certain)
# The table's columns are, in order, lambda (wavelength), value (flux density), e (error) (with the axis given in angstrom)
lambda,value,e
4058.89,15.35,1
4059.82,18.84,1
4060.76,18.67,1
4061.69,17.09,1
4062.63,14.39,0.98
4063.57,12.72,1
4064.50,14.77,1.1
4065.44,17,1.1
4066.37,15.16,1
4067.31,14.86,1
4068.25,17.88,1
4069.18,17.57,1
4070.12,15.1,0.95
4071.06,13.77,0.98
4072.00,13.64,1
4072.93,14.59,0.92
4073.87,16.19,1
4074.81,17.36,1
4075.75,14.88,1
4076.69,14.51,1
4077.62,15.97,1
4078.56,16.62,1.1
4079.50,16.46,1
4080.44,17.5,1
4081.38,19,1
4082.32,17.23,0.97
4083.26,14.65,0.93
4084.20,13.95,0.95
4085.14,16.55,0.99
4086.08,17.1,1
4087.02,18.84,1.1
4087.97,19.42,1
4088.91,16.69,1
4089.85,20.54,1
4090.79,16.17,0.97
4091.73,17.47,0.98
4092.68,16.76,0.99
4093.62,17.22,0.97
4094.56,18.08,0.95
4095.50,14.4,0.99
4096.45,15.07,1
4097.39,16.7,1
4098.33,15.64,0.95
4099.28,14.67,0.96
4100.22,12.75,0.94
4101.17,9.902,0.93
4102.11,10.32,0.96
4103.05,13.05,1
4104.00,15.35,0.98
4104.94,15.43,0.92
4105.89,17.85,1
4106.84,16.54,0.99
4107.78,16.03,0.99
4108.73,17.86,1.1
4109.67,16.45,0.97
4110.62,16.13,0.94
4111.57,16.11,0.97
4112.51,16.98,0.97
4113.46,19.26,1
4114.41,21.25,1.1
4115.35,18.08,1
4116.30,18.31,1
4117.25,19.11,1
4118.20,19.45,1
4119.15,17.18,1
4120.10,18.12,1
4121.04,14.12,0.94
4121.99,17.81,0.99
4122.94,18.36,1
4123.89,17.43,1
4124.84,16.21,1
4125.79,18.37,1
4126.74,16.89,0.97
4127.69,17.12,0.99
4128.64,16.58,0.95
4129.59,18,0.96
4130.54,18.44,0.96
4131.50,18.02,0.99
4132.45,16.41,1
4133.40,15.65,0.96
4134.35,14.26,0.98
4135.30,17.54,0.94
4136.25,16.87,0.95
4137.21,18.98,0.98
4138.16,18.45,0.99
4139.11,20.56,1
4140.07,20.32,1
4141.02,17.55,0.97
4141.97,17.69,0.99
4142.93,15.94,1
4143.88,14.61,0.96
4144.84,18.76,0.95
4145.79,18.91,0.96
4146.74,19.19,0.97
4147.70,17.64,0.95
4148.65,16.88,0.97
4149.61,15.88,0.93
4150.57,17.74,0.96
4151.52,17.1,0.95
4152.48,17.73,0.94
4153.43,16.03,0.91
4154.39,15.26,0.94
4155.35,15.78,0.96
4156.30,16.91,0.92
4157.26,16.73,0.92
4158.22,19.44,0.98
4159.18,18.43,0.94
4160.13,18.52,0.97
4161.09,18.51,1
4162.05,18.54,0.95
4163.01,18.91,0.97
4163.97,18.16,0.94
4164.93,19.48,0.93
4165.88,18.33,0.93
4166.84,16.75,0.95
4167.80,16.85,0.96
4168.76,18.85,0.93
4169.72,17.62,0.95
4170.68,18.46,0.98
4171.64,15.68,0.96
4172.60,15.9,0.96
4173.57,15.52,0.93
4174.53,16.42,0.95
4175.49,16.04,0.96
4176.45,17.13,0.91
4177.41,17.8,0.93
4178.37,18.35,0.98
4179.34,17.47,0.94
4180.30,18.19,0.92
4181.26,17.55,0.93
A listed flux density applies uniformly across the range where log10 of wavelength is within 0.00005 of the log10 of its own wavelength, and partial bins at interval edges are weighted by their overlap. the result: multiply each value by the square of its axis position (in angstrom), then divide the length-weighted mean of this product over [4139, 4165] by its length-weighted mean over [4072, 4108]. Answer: 1.14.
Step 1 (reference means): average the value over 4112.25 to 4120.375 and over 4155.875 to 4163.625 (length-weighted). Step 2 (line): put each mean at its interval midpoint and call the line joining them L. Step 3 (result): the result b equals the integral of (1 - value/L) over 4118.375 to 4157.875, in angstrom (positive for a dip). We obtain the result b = 2.5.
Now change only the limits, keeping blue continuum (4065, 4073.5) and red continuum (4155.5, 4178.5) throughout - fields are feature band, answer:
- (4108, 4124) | -1.2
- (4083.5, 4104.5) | 0.4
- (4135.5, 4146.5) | -0.7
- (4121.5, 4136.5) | -0.3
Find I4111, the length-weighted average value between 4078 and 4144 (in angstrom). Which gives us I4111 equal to 16.9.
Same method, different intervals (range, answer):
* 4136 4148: 18.1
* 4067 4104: 15.9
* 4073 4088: 16.5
